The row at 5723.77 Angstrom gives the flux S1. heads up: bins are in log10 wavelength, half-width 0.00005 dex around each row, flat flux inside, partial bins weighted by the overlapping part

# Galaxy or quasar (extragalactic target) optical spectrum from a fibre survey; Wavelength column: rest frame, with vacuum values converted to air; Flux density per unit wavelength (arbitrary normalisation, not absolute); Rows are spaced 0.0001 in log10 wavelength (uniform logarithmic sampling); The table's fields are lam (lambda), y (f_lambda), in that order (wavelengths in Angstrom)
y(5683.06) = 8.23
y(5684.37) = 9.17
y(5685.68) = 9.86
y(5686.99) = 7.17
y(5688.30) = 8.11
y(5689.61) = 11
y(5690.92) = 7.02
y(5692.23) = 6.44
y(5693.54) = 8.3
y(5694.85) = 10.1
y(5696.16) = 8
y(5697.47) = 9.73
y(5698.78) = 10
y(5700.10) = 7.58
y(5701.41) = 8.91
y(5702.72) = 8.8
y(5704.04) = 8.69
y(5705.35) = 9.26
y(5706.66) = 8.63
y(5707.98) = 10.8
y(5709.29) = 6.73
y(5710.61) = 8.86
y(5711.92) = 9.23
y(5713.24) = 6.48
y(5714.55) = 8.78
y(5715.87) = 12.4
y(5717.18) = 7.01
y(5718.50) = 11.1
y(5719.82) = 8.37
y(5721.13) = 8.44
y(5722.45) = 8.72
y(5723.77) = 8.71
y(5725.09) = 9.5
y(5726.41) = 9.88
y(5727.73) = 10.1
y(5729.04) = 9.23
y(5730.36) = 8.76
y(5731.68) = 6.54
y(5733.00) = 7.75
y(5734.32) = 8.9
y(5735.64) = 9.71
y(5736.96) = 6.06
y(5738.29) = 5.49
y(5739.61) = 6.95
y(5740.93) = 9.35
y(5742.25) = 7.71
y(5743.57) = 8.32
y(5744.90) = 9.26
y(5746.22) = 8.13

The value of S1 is 8.71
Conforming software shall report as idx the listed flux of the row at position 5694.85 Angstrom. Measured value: 10.1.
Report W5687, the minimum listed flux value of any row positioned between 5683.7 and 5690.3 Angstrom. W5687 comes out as 7.17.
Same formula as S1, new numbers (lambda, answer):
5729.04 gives 9.23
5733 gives 7.75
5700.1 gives 7.58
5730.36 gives 8.76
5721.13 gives 8.44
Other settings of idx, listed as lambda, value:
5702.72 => 8.8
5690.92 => 7.02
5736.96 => 6.06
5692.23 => 6.44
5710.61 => 8.86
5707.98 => 10.8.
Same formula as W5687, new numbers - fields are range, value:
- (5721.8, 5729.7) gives 8.71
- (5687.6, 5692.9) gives 6.44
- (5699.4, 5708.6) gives 7.58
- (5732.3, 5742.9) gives 5.49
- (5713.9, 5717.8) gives 7.01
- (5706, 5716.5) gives 6.48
